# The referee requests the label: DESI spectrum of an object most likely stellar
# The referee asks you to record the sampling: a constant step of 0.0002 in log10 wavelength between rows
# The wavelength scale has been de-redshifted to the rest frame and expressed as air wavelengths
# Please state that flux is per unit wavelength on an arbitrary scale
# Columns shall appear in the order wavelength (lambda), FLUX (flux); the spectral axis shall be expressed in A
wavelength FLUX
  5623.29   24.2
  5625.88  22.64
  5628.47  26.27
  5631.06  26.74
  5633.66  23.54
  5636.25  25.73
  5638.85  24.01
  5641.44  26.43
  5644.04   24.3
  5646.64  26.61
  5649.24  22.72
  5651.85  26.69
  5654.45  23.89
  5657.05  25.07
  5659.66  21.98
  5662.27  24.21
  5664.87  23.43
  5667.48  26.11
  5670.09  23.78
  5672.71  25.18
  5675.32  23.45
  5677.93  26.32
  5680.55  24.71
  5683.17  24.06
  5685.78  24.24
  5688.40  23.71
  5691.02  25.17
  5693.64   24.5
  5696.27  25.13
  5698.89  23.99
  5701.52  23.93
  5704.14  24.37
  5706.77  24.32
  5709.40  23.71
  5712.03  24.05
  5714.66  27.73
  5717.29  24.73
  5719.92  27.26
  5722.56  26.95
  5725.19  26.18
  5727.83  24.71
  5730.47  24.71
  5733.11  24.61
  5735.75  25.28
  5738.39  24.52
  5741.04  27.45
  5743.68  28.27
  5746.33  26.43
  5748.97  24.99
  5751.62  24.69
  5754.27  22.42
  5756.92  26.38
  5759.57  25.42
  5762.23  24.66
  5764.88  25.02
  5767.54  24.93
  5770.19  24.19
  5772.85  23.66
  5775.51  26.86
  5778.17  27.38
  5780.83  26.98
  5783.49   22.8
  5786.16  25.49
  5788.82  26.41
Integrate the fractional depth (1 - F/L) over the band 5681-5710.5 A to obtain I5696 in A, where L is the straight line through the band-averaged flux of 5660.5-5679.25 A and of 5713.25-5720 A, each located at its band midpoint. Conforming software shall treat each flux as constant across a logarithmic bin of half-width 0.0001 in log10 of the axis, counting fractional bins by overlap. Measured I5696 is 1.5 A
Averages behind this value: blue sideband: 24.6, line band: 24.3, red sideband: 26.4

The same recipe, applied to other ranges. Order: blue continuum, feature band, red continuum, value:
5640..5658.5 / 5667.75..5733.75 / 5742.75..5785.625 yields 0.75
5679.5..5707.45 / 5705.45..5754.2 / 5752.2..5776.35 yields -1.82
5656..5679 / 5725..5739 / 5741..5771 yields 0.08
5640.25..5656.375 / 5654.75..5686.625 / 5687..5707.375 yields 0.52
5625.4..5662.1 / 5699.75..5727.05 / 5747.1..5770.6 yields -0.54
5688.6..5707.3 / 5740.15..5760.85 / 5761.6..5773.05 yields -1.00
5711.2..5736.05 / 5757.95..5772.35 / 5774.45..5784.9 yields 0.61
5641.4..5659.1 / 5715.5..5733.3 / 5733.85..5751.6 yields 0.04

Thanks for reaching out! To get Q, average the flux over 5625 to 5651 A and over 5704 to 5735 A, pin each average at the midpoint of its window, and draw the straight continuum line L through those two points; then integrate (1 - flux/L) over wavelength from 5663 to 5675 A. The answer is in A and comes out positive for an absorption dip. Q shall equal 0.3 A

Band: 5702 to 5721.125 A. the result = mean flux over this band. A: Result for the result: 25.1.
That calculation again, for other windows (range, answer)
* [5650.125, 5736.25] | 24.8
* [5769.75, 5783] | 25.7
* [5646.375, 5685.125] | 24.5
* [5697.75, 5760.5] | 25.3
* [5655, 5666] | 23.7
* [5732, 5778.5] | 25.4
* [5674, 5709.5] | 24.4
